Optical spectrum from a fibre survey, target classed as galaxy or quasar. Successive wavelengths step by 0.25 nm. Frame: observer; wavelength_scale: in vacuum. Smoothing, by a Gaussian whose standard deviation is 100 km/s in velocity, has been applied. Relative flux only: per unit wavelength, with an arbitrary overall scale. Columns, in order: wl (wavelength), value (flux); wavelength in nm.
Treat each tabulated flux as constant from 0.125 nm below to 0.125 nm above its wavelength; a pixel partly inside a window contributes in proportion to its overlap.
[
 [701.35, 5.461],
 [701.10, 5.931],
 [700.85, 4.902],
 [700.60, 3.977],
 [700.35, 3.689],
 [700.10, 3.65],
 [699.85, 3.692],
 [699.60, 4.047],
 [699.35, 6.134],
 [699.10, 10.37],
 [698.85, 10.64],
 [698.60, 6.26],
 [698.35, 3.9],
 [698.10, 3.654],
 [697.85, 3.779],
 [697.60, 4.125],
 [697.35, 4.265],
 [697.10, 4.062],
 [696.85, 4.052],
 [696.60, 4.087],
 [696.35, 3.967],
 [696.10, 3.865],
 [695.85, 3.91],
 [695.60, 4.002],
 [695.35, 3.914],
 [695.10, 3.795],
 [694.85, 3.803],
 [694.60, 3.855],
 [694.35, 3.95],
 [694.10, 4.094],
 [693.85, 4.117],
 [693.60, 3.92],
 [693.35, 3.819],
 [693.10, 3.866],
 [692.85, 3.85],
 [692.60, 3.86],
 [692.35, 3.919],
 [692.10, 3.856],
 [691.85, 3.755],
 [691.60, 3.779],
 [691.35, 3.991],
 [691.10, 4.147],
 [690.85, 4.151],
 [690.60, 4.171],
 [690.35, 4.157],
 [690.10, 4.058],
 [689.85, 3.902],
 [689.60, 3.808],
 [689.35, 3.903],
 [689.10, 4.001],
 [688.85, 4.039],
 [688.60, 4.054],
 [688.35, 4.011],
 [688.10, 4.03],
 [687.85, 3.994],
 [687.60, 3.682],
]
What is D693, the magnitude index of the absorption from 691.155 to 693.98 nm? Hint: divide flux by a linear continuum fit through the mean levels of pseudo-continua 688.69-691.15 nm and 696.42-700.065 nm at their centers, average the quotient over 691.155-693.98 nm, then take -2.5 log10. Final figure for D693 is 0.13 mag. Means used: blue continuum 4.03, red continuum 5.16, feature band 3.89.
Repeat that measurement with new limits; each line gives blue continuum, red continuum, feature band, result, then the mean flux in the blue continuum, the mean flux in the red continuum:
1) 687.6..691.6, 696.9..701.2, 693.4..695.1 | 0.16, 4.01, 5.1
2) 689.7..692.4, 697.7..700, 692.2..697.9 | 0.23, 3.99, 5.79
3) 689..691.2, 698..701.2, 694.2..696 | 0.22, 4.03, 5.46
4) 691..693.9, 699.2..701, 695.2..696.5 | 0.05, 3.9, 4.41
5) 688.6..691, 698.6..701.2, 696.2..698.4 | 0.31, 4.02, 5.73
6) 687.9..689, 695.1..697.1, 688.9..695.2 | 0.02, 4.03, 3.97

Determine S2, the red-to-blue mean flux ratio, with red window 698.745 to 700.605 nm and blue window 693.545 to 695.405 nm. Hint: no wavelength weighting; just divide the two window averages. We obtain 1.48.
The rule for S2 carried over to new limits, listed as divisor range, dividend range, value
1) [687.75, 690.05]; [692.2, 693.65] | 0.97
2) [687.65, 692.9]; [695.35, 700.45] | 1.21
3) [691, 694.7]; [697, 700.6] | 1.31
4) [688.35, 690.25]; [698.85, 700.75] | 1.37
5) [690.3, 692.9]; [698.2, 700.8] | 1.41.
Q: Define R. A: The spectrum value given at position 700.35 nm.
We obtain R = 3.689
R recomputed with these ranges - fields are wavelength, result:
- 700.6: 3.977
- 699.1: 10.37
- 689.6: 3.808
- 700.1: 3.65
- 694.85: 3.803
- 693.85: 4.117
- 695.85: 3.91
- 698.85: 10.64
